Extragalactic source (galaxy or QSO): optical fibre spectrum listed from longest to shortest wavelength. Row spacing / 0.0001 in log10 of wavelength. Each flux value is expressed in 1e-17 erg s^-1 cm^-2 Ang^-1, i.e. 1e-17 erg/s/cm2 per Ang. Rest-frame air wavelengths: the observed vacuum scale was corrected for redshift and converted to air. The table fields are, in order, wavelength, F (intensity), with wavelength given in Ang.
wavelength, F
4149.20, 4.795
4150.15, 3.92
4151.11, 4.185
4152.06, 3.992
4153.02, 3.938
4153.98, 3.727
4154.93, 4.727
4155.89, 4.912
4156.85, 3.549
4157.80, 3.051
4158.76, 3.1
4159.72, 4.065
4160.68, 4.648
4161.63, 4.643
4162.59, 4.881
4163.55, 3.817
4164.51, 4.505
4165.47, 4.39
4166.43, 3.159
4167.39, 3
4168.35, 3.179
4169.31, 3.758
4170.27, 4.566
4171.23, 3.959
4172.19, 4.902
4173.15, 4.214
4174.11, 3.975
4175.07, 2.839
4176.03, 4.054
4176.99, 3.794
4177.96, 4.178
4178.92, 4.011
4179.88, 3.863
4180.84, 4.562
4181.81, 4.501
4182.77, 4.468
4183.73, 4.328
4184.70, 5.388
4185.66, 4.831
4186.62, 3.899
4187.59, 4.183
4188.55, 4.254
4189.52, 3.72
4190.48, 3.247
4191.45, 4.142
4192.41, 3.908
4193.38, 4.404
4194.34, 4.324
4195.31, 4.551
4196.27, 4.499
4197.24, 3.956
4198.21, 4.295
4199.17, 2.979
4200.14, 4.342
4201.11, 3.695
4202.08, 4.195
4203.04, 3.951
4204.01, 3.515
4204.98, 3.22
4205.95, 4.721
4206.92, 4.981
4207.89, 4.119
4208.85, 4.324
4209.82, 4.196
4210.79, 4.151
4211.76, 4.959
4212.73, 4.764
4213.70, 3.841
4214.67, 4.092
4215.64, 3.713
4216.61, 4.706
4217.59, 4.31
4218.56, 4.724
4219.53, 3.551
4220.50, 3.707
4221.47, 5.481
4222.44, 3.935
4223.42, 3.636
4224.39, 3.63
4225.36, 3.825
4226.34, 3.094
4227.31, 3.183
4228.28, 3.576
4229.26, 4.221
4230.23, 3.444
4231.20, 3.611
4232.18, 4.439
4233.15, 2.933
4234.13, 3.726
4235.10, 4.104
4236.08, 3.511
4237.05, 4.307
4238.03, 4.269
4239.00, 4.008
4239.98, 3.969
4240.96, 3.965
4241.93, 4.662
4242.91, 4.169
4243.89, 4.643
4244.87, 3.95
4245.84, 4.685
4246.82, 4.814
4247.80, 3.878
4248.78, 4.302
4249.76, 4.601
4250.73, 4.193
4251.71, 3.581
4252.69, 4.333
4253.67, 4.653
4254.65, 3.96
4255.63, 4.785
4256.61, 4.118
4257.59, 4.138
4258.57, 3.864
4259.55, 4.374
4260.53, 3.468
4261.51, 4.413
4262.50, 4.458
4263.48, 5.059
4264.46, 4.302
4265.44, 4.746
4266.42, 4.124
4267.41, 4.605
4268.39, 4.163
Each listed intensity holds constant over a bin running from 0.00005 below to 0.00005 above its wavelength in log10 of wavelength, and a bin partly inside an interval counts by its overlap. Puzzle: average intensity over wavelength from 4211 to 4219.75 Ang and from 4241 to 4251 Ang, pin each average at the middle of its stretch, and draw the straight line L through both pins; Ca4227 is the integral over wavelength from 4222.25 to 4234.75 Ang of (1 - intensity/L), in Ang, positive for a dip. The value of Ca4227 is 2.0 Ang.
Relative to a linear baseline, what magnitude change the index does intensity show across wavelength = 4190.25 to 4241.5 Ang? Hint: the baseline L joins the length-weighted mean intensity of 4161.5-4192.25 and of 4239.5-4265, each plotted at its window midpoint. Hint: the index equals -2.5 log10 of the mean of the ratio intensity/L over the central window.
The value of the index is 0.044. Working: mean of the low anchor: 4.09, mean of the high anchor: 4.28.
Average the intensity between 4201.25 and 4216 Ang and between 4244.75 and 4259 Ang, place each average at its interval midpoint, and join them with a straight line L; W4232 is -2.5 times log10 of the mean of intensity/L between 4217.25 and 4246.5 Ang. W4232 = 0.065 mag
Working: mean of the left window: 4.18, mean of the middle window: 3.98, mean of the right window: 4.27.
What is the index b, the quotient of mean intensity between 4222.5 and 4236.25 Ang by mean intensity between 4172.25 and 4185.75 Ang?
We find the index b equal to 0.9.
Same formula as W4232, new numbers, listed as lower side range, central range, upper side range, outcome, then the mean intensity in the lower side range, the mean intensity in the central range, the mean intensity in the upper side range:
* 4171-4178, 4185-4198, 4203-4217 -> -0.019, 3.98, 4.17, 4.22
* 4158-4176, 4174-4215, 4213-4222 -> -0.007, 3.97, 4.15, 4.25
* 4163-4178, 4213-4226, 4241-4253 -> 0.018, 3.89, 4.09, 4.31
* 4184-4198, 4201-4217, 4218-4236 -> -0.045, 4.24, 4.19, 3.82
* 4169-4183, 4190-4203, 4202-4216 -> 0.031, 4.11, 4.04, 4.19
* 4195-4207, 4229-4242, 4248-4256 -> 0.076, 4.03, 3.92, 4.28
